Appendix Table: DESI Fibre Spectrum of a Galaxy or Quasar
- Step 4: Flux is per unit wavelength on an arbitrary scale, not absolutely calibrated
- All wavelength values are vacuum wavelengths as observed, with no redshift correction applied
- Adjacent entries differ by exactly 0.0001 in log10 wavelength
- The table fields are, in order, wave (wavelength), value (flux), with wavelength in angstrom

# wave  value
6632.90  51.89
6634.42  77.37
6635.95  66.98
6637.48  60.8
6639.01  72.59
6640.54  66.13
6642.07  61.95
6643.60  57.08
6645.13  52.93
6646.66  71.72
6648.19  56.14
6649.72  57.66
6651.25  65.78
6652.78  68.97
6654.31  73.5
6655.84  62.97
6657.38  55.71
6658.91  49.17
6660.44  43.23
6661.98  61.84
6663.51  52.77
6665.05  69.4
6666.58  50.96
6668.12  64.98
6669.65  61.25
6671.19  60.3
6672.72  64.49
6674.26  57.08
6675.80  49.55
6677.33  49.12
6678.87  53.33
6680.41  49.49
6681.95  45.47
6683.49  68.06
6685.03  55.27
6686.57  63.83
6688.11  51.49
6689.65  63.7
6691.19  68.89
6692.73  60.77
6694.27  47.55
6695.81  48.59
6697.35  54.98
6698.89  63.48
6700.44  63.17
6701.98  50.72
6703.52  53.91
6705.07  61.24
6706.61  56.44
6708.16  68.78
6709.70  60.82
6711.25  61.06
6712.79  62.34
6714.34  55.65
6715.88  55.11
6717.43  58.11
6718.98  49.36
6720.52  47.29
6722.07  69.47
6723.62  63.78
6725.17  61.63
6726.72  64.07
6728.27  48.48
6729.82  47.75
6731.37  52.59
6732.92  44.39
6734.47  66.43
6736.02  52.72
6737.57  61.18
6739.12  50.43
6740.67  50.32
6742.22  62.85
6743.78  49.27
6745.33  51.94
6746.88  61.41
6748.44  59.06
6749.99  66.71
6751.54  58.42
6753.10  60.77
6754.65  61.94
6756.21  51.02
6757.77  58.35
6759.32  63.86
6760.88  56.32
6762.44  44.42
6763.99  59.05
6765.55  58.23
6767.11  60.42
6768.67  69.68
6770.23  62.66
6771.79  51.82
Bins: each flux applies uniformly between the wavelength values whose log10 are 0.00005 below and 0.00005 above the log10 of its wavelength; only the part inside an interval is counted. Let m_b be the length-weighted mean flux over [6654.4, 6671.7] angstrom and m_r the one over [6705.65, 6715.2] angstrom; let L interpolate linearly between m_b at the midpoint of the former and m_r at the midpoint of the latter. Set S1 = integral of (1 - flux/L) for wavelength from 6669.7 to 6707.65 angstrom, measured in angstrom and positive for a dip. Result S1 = 1.7 angstrom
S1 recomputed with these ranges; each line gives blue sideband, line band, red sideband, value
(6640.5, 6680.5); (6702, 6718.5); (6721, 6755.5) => -0.2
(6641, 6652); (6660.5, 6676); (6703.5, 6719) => 0.3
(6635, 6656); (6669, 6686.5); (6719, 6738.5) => 1.4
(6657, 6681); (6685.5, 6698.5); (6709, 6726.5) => -0.1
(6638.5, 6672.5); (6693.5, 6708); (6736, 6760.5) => 0.8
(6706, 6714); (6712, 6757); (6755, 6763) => 1.3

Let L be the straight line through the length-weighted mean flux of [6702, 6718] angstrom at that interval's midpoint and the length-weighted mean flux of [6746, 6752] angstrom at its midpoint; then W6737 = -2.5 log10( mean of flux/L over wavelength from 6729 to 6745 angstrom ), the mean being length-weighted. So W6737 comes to 0.13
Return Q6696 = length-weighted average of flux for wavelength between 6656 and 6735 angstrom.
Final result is 57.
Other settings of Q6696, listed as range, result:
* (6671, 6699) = 56.4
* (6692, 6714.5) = 58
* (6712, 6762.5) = 56.8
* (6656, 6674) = 57.8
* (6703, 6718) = 59.4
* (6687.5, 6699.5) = 57.5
